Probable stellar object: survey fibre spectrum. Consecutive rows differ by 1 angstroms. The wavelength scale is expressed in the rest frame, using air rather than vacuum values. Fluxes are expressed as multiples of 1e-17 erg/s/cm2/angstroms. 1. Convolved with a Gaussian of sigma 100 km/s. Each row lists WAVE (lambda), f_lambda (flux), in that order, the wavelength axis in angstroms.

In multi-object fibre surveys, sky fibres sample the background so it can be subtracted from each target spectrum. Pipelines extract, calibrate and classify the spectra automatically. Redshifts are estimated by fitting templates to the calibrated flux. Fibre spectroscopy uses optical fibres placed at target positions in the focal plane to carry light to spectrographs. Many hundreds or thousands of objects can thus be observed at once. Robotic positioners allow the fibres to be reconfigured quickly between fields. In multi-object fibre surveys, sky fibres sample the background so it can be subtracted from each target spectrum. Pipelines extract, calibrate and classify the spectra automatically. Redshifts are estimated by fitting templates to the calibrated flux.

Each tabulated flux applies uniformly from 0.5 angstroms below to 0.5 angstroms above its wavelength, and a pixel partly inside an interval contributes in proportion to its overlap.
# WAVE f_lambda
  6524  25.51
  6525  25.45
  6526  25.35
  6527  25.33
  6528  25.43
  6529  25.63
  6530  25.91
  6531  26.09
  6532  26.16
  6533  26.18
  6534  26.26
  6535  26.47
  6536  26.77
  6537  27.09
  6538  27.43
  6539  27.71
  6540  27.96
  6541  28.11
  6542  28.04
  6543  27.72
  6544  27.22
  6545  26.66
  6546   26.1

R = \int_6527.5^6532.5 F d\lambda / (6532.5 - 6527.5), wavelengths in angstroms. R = 25.8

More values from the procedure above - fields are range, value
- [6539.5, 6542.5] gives 28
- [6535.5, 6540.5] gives 27.4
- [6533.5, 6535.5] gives 26.4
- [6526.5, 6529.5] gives 25.5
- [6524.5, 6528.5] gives 25.4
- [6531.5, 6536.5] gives 26.4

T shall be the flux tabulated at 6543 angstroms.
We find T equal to 27.72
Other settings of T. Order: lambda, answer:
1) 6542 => 28.04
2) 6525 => 25.45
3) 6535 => 26.47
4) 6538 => 27.43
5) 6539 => 27.71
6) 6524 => 25.51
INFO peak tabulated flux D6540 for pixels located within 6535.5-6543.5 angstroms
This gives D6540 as 28.11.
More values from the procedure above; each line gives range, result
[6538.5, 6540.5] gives 27.96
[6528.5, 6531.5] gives 26.09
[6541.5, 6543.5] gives 28.04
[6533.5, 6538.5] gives 27.43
